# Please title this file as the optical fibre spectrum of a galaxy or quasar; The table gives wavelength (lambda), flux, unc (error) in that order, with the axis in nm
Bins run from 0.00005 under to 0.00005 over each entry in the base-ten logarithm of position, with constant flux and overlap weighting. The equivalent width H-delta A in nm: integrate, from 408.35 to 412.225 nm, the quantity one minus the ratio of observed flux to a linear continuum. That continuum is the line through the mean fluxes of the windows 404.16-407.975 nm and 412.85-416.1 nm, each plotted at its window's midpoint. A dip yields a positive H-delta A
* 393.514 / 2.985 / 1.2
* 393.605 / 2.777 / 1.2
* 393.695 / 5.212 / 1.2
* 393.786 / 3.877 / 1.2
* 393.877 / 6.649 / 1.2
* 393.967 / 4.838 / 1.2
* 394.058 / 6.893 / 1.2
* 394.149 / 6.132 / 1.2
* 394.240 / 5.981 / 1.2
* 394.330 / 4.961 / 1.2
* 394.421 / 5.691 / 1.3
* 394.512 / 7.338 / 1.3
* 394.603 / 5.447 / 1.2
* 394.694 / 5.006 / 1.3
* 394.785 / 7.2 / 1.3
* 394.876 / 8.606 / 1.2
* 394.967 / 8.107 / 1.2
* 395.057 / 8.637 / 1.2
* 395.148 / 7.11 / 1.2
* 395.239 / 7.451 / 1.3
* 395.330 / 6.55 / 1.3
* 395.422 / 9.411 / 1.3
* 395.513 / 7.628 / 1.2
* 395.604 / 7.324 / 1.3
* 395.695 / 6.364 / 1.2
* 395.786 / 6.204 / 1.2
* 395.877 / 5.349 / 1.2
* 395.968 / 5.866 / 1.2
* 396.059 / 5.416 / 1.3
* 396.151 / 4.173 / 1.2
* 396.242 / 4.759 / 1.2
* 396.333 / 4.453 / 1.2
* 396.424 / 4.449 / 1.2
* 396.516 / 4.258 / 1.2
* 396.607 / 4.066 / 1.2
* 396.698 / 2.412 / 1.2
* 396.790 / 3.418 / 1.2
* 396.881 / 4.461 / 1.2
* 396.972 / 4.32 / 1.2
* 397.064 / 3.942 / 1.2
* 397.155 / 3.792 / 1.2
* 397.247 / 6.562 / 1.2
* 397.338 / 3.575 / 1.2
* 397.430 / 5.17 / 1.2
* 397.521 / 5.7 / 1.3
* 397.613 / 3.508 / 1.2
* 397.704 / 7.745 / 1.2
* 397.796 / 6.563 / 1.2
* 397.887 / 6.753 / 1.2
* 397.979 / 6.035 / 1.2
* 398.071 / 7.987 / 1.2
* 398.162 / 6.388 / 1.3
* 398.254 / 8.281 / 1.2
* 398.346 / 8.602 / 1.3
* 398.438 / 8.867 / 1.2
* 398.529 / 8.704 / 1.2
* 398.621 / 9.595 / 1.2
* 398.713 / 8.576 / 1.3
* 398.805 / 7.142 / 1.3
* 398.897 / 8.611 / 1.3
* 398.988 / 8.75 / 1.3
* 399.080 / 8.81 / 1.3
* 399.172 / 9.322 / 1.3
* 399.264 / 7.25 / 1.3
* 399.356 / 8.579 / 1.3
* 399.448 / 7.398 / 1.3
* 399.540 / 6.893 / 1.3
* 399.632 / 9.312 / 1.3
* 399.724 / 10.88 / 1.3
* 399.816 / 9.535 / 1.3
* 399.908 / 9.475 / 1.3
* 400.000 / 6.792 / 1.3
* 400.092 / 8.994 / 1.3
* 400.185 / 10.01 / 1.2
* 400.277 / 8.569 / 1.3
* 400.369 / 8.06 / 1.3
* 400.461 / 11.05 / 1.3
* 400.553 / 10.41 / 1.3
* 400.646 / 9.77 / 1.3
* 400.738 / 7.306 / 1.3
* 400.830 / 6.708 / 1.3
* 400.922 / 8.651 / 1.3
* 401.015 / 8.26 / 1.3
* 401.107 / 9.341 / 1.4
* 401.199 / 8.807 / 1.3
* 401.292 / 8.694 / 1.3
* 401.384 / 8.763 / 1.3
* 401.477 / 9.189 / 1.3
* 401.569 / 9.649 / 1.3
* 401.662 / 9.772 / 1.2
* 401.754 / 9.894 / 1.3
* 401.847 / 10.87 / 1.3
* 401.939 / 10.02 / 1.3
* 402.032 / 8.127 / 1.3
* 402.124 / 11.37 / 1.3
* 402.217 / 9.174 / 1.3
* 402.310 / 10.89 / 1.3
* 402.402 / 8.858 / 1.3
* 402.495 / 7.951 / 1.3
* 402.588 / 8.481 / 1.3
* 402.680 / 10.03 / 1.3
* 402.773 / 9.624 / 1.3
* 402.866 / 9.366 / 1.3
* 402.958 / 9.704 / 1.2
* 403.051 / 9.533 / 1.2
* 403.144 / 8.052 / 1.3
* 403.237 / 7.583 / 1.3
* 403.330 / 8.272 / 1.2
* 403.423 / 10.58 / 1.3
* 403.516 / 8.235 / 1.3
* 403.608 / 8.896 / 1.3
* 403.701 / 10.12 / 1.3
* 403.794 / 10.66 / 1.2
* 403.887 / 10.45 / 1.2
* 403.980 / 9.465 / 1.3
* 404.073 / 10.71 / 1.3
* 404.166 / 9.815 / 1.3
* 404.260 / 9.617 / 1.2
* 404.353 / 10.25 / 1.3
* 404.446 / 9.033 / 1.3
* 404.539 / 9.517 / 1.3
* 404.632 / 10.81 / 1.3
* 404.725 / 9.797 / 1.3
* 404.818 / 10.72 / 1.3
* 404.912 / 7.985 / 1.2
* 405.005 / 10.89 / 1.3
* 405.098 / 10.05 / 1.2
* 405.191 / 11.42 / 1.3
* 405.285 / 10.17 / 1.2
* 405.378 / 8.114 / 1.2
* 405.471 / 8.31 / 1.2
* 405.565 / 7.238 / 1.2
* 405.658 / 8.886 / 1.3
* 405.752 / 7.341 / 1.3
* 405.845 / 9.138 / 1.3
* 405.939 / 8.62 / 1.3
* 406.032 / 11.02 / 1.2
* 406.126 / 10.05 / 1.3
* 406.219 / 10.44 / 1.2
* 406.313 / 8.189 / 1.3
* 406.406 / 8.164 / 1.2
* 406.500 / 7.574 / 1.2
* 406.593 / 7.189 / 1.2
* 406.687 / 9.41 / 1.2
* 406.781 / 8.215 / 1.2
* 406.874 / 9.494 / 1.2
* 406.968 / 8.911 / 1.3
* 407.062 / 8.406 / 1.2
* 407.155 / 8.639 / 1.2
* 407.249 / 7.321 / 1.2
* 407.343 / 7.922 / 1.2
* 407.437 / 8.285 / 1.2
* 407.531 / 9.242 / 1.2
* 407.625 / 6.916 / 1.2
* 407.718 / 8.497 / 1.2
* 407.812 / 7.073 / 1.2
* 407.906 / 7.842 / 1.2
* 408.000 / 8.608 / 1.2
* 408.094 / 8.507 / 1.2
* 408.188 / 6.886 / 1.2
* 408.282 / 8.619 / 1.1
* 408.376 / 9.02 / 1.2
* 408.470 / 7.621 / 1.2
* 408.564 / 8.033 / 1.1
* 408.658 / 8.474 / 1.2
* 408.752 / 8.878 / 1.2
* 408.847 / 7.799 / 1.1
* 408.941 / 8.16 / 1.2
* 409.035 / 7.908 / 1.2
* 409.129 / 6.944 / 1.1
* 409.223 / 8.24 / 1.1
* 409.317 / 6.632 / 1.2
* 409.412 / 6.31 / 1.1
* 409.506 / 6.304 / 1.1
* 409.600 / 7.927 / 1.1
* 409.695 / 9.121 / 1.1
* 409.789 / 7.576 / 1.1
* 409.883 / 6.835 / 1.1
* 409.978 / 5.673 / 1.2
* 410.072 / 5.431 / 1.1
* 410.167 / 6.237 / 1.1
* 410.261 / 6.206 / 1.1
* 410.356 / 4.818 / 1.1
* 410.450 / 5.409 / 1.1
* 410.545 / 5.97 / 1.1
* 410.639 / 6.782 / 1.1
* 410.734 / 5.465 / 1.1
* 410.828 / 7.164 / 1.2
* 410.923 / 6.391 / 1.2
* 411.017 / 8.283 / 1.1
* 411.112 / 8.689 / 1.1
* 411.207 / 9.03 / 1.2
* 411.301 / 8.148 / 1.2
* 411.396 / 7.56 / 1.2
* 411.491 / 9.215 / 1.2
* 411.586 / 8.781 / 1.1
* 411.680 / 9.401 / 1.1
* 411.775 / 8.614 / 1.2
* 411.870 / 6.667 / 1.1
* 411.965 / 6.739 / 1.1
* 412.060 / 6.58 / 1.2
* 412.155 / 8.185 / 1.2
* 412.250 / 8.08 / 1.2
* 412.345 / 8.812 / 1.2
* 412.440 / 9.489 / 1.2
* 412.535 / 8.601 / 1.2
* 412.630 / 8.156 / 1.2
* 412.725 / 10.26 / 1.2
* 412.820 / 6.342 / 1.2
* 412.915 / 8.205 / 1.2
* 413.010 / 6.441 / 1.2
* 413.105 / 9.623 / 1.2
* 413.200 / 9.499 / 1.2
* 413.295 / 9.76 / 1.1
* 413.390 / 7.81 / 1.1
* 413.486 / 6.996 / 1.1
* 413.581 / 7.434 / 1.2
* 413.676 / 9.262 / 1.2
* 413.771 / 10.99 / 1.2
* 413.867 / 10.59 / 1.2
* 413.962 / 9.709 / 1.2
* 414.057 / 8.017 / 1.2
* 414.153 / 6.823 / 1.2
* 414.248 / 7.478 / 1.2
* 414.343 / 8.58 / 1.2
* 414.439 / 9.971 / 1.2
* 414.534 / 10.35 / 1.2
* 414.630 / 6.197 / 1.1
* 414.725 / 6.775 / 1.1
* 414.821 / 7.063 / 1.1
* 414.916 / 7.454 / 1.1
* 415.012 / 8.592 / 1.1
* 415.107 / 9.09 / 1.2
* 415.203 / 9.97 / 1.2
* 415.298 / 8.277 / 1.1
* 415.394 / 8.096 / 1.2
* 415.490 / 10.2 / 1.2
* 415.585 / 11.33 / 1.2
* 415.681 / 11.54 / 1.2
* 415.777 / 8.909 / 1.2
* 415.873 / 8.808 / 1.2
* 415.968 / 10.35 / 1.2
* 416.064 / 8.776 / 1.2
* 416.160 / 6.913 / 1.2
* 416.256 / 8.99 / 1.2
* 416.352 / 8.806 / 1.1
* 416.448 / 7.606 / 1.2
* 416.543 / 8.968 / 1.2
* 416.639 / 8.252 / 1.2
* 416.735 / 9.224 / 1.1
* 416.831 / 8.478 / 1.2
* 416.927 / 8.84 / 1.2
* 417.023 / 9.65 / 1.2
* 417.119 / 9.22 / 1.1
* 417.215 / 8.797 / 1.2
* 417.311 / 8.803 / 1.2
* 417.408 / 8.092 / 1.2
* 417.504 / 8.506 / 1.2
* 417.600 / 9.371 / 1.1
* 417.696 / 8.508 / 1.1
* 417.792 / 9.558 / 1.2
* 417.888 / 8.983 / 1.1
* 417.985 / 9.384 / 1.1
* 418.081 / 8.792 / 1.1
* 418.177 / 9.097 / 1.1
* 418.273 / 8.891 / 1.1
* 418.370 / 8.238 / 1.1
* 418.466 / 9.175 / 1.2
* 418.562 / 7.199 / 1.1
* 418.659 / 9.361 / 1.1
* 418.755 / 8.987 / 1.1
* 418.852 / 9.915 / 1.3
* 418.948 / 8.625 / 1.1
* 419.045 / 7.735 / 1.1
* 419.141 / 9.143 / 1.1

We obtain 0.640 nm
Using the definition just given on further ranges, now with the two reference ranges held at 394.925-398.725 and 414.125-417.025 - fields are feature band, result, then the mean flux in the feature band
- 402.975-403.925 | -0.30 nm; 9.24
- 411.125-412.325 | 0.01 nm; 8.11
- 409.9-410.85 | 0.25 nm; 5.91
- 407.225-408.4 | -0.06 nm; 8.05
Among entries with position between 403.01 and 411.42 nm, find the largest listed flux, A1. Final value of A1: 11.42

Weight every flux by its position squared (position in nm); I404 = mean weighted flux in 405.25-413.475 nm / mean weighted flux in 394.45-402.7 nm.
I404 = 1.11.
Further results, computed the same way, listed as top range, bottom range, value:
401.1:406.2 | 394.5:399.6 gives 1.50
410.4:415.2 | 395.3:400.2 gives 1.30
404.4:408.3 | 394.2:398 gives 1.61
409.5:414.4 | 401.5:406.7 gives 0.87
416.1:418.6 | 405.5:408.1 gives 1.08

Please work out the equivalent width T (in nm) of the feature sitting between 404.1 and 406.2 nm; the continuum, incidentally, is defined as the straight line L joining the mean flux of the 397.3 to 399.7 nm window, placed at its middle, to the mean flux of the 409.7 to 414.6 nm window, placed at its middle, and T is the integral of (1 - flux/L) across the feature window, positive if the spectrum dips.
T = -0.49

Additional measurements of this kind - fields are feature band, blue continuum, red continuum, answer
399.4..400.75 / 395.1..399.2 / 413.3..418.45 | -0.464 nm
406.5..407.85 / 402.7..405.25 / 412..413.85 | 0.148 nm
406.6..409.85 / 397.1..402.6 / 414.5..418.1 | 0.203 nm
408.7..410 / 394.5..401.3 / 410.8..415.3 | 0.090 nm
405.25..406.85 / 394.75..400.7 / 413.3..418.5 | -0.172 nm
